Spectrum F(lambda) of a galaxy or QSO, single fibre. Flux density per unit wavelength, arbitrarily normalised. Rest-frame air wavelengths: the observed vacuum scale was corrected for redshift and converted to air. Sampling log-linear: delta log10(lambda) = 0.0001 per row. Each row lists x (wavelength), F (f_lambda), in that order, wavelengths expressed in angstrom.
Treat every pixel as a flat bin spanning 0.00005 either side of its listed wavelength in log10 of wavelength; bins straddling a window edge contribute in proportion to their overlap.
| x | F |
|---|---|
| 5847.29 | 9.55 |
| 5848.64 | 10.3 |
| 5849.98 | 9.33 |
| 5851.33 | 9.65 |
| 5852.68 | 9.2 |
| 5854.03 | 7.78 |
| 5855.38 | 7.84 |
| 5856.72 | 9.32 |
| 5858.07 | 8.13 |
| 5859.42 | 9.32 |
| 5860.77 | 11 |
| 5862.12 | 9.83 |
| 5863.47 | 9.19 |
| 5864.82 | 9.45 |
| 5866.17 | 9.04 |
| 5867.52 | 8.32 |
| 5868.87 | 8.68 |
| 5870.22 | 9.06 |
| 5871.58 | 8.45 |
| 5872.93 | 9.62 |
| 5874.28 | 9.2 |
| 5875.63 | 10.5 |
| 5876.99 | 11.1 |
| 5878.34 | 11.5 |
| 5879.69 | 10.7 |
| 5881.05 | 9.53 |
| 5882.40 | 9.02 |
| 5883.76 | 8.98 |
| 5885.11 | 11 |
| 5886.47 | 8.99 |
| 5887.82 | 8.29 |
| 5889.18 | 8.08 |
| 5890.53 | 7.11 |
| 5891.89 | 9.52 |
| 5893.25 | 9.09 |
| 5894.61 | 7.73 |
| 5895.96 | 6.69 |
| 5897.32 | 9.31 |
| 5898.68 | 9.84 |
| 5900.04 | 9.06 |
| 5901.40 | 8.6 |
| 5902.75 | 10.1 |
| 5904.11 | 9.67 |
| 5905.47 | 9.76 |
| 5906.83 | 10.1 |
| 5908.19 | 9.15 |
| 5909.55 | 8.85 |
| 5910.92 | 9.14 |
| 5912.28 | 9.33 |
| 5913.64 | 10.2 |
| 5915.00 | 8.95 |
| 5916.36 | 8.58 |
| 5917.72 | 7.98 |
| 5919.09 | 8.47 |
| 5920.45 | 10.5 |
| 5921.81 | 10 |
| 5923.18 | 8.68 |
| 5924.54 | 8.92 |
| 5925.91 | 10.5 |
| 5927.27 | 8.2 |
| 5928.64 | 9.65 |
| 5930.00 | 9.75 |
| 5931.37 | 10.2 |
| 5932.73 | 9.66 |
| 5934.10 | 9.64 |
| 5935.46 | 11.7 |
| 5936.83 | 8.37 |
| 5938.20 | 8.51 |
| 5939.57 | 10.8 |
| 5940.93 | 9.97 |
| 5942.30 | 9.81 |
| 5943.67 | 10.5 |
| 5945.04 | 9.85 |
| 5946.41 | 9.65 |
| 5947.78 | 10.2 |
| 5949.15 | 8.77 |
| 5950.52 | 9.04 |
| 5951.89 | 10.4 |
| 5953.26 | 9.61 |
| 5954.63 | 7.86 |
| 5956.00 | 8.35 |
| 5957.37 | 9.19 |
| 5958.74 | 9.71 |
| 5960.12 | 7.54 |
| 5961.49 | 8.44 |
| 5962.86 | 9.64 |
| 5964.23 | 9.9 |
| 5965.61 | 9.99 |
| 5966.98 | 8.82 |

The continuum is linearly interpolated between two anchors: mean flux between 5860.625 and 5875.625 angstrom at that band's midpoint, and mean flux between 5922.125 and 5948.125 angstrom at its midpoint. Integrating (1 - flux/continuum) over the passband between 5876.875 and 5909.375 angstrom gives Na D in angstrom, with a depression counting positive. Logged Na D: 0.6 angstrom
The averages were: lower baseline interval 9.25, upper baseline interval 9.71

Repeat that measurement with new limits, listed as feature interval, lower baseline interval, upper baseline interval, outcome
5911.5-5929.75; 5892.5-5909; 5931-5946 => 0.5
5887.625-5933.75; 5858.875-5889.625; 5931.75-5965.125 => 1.8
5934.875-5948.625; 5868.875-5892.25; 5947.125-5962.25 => -1.2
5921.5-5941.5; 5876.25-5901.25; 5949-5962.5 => -1.4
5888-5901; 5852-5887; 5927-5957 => 1.4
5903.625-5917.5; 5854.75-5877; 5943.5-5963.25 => -0.1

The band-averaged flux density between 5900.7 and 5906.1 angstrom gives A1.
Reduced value 9.54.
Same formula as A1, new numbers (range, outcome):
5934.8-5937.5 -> 10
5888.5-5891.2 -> 7.61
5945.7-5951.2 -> 9.41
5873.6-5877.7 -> 10.3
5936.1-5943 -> 9.5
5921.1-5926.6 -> 9.53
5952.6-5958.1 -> 8.77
